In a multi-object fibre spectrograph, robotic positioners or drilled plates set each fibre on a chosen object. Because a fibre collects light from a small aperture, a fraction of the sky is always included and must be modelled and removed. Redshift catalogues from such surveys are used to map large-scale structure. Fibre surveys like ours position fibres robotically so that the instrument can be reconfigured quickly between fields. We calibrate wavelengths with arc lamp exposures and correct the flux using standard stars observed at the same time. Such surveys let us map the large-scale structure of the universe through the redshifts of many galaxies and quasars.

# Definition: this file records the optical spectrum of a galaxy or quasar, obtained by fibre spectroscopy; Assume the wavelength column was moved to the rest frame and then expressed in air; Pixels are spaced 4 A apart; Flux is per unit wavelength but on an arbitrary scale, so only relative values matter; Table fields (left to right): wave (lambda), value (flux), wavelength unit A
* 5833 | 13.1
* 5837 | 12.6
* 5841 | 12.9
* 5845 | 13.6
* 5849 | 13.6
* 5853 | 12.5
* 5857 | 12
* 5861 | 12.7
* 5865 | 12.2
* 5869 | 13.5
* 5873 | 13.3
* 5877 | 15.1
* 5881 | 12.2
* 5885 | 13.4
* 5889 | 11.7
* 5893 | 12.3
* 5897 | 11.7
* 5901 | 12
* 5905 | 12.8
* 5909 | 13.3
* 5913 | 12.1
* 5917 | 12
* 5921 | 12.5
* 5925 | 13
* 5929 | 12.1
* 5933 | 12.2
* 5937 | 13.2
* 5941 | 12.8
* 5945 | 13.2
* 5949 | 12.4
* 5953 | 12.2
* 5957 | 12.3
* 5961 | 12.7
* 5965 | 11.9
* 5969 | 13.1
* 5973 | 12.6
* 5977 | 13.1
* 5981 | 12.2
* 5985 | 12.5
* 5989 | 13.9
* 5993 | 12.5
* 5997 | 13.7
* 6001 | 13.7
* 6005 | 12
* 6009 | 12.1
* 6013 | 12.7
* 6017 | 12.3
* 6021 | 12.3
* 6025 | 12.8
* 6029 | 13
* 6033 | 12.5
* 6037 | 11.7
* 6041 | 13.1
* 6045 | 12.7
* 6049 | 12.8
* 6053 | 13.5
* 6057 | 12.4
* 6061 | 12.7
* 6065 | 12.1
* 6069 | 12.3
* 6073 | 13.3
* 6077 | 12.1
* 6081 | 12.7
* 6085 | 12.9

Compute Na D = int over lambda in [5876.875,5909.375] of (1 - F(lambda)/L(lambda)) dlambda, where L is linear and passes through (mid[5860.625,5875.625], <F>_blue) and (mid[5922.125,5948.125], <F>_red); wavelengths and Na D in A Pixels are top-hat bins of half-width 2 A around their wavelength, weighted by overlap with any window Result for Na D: 0.92 A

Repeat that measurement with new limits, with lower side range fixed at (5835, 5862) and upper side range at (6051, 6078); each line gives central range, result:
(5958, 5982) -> 0.2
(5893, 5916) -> 0.8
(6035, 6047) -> 0.2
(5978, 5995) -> -0.1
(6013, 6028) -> 0.2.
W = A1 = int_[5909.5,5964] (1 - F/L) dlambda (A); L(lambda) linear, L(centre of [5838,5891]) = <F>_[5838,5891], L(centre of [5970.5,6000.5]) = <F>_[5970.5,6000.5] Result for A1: 1.9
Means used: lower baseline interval 13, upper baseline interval 13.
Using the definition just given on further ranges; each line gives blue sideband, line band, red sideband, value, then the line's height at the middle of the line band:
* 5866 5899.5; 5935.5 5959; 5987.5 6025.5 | 0.3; 12.8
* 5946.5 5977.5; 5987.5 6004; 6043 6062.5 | -0.9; 12.6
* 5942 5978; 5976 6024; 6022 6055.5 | -0.3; 12.7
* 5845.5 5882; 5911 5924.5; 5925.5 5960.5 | 0.5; 12.7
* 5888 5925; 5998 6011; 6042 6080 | -0.1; 12.5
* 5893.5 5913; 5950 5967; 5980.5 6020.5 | 0.4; 12.6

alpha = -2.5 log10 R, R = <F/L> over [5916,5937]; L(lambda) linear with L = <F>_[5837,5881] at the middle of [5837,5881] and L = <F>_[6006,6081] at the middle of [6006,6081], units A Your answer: 0.04 mag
